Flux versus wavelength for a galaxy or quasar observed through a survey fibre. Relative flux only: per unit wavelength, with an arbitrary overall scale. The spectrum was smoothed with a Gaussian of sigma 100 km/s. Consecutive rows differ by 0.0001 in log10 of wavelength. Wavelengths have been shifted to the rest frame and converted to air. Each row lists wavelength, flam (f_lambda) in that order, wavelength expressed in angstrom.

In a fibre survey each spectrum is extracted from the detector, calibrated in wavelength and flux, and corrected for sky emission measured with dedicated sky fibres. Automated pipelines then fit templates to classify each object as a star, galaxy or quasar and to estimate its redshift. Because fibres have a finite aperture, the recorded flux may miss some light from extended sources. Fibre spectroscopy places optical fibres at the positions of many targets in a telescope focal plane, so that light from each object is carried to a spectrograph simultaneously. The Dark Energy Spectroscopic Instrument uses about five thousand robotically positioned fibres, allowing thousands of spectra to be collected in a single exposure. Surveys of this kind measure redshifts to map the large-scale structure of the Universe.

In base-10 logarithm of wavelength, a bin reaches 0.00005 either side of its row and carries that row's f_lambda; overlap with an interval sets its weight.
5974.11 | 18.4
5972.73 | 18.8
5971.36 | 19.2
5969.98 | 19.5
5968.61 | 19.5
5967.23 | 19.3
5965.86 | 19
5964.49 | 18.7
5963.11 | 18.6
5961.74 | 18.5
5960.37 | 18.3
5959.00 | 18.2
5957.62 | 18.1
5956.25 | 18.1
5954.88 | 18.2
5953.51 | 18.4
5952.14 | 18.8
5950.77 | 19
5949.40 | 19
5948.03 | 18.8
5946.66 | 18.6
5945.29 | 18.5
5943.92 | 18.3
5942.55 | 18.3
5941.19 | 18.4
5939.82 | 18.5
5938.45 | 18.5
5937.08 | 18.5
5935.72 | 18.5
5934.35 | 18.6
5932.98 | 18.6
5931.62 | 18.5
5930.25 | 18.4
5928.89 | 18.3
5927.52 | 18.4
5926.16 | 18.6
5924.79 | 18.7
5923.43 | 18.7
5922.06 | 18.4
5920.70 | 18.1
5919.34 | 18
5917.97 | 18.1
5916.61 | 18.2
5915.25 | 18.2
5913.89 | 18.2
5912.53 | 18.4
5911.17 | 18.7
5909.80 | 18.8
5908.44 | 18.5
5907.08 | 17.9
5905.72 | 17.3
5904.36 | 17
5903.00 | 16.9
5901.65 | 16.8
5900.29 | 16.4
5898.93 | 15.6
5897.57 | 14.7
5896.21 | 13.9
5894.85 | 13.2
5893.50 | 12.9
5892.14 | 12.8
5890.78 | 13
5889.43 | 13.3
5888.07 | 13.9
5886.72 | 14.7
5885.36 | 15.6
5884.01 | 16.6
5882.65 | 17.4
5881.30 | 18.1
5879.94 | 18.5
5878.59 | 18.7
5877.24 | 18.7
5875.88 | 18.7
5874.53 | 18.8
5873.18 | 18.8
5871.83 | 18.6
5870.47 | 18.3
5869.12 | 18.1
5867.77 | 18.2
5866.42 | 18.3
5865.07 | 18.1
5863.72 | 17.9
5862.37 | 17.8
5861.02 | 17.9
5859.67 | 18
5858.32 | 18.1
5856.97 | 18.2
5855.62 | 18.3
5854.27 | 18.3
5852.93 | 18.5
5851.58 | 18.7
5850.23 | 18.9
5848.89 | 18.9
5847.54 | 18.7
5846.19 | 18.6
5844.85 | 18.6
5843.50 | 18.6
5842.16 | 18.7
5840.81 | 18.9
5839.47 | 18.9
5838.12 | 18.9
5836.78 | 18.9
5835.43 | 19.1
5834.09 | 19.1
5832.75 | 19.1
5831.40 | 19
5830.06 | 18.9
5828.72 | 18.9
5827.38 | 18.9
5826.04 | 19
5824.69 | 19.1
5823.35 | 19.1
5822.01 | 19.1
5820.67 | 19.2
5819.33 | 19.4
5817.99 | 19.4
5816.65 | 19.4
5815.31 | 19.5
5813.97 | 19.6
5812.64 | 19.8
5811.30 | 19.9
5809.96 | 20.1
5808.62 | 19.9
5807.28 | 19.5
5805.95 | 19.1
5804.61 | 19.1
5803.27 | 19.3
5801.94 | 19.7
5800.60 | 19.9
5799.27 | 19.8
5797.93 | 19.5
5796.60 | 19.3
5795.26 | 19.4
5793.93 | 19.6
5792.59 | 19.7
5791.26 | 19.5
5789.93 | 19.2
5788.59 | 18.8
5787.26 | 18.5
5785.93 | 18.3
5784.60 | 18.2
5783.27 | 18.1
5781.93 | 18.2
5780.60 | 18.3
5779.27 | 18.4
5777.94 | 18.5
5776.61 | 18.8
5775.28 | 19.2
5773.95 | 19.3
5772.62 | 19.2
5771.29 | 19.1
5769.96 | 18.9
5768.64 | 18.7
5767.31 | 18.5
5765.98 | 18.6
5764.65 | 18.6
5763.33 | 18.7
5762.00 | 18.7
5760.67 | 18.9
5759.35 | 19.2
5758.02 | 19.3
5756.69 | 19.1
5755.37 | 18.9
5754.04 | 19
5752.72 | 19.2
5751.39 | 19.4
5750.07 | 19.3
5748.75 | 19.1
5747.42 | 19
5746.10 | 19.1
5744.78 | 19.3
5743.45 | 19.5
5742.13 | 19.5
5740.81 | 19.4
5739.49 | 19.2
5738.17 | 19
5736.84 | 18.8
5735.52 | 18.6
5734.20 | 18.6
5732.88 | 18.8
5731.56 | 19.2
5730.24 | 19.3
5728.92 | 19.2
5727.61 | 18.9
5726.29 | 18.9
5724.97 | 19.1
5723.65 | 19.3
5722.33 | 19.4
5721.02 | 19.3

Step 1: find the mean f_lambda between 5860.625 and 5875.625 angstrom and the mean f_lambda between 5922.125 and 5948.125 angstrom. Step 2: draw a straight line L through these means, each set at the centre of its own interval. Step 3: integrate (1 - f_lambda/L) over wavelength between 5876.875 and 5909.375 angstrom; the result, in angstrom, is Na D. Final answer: 4.3 angstrom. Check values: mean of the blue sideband 18.3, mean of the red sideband 18.5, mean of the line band 15.9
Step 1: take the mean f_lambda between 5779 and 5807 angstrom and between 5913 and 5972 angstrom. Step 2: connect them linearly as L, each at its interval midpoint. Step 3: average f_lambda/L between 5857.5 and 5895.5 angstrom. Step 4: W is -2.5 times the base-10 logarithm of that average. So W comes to 0.11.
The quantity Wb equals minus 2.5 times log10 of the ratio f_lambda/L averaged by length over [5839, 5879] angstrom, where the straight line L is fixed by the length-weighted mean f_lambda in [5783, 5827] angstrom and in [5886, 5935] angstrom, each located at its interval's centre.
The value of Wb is -0.022 mag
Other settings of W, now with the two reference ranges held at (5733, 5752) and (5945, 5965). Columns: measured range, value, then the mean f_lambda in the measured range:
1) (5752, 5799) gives 0.01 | 18.9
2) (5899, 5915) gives 0.06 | 17.7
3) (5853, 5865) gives 0.04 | 18.1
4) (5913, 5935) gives 0.01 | 18.4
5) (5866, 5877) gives 0.02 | 18.5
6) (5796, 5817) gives -0.04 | 19.6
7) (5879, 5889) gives 0.14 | 16.4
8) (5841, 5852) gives 0.01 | 18.7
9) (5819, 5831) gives -0.01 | 19.1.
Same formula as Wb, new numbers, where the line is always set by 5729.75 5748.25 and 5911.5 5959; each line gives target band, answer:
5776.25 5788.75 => 0.032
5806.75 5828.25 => -0.034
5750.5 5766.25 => 0.002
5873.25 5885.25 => 0.031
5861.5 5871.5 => 0.033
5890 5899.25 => 0.334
